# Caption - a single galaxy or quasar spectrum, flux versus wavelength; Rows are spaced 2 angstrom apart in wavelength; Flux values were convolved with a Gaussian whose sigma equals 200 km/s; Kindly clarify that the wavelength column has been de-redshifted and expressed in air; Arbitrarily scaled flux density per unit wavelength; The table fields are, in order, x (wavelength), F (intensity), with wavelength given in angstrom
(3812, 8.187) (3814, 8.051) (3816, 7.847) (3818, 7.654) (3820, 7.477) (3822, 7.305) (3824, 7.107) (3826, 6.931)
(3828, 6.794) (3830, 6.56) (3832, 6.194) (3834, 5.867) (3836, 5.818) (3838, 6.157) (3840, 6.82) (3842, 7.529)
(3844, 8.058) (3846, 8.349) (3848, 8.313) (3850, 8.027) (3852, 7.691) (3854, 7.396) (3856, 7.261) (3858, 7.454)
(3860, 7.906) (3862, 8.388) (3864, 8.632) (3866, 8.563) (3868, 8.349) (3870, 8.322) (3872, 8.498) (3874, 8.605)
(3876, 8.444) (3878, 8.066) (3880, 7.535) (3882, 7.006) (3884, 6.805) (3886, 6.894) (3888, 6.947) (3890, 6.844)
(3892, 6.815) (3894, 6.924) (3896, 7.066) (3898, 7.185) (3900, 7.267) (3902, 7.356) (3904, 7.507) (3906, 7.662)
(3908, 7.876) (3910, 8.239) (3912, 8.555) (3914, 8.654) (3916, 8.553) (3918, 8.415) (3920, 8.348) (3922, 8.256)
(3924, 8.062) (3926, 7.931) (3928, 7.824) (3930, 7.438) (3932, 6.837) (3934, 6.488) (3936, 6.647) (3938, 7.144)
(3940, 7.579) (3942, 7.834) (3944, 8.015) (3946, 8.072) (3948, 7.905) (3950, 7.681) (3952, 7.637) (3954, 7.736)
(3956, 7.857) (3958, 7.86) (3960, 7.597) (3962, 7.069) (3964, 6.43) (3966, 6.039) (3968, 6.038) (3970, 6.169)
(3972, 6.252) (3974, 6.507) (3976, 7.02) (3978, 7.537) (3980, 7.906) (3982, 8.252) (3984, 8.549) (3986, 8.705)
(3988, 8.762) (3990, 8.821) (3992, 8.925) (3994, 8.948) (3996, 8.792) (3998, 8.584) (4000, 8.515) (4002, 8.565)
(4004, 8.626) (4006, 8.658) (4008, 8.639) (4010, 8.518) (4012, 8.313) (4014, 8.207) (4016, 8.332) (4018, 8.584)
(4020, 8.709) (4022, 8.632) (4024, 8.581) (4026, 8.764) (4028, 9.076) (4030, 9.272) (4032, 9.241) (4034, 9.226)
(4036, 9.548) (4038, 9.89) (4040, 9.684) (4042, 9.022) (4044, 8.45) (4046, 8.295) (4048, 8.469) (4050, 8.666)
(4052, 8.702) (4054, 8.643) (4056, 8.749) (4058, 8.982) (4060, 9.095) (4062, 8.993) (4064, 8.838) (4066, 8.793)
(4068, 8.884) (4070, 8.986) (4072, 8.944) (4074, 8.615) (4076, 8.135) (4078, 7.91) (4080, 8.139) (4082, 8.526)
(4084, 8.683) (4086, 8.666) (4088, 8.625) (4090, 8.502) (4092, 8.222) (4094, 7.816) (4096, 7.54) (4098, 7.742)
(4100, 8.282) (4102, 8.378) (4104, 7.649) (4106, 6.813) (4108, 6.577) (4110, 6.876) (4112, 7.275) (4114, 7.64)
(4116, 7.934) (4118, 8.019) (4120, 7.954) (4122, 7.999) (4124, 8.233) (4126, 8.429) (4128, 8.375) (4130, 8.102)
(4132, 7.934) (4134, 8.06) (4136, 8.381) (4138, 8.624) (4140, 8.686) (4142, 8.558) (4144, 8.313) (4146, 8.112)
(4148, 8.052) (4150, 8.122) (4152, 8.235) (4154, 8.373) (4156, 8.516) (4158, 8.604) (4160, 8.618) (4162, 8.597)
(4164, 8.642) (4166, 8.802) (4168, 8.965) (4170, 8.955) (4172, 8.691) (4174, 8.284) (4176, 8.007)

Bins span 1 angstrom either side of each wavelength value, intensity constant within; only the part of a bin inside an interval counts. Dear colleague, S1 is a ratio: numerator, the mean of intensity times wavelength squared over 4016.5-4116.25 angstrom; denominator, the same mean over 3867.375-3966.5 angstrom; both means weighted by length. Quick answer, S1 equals 1.20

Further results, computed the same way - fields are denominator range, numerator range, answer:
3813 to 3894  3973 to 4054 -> 1.25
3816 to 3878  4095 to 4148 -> 1.21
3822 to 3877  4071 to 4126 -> 1.20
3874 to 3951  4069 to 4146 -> 1.17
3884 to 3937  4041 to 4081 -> 1.24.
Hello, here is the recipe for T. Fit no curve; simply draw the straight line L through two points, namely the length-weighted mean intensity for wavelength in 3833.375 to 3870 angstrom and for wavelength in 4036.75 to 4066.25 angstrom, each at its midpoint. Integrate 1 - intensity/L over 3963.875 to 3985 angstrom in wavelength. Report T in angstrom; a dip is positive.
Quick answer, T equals 3.6 angstrom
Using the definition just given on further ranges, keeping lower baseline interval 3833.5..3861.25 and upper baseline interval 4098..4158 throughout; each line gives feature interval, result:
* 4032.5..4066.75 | -4.9 angstrom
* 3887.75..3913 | 0.3 angstrom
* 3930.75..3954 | 0.4 angstrom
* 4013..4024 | -1.0 angstrom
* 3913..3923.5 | -1.2 angstrom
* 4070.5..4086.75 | -1.1 angstrom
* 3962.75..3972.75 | 1.9 angstrom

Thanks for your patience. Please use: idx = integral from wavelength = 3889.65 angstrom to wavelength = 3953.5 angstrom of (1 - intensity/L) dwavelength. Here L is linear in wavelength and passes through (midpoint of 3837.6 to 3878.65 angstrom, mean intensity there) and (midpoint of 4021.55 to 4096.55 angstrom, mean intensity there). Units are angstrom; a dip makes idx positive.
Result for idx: 4.4 angstrom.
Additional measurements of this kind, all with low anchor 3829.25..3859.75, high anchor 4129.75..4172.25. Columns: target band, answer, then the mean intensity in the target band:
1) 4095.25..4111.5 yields 1.54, 7.47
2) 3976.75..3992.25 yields -1.23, 8.39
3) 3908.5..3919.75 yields -1.46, 8.45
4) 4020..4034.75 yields -1.86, 8.95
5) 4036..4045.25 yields -1.47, 9.27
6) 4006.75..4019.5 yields -0.91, 8.45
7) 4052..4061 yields -0.88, 8.85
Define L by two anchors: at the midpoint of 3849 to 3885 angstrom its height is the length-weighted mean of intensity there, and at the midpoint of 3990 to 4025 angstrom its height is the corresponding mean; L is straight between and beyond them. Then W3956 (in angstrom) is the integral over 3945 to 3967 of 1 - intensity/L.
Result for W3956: 2.41 angstrom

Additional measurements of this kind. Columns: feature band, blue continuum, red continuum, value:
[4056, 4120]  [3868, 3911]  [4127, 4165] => -0.23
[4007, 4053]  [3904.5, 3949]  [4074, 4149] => -4.99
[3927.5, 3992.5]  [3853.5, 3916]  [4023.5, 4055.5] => 6.70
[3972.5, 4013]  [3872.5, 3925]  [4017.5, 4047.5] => 1.33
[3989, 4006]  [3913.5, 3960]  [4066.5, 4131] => -1.81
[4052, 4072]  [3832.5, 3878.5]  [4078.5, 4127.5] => -2.45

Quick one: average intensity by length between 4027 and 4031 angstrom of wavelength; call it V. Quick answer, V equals 9.17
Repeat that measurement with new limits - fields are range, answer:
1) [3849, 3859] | 7.57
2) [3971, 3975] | 6.38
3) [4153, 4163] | 8.54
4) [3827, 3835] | 6.35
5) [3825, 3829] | 6.86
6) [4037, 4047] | 9.07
